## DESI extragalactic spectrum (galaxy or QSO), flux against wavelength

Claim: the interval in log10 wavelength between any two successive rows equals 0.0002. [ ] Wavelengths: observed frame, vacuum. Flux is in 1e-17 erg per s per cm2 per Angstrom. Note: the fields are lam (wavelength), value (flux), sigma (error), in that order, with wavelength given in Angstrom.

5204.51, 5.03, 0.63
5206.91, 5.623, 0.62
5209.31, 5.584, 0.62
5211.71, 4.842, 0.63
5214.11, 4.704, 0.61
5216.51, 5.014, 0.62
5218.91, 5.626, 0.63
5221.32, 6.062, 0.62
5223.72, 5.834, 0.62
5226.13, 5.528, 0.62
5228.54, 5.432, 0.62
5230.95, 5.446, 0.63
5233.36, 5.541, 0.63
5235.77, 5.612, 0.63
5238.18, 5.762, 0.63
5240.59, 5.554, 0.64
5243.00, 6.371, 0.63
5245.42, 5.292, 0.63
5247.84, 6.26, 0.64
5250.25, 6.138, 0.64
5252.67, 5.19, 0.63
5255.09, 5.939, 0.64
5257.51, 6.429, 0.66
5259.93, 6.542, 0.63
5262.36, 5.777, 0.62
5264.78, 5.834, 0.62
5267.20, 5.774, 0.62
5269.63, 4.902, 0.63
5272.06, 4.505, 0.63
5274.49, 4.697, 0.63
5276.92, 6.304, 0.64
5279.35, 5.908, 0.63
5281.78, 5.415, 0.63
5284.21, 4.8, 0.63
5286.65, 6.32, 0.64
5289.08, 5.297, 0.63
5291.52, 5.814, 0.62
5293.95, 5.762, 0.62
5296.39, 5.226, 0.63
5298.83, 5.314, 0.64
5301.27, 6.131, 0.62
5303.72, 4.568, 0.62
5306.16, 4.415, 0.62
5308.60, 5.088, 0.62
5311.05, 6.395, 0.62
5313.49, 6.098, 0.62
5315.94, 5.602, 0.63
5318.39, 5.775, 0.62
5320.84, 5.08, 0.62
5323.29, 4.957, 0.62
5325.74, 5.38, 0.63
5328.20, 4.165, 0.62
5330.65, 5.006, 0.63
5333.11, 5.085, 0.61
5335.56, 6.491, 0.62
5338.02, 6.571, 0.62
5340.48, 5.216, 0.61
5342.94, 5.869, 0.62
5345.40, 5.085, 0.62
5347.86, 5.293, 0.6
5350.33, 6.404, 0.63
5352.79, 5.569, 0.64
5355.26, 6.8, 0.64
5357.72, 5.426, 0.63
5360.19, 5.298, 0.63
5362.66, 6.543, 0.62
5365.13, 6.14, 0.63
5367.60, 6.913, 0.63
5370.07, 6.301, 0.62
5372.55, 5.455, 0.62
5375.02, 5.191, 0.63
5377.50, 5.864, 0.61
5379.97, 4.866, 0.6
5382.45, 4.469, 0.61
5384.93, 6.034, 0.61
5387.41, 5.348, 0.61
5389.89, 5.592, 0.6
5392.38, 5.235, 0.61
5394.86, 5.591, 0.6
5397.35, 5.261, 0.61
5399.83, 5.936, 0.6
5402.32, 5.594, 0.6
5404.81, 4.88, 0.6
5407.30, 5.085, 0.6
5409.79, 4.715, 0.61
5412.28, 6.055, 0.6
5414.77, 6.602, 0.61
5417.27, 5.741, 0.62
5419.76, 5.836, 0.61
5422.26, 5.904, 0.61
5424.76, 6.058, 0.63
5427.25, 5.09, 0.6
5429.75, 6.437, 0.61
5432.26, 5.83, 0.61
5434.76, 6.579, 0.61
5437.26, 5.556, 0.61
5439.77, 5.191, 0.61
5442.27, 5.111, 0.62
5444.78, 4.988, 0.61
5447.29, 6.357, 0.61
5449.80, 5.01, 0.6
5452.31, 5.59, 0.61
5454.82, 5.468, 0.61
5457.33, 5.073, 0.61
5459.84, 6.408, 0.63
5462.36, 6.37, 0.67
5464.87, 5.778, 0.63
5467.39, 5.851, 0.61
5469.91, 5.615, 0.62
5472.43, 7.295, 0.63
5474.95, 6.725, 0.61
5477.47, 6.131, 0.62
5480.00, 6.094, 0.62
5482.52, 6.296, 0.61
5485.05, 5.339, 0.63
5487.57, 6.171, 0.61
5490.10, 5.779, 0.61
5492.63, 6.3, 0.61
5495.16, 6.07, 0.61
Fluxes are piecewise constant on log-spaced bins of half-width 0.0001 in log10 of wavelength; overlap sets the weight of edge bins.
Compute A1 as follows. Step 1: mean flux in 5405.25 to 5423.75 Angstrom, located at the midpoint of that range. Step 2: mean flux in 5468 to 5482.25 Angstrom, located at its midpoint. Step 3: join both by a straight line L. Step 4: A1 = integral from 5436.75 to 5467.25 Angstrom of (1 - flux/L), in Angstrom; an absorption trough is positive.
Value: 2.5 Angstrom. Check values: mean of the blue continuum 5.67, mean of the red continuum 6.34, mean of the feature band 5.59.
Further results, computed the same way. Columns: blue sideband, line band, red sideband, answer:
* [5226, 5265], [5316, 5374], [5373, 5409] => -2.1 Angstrom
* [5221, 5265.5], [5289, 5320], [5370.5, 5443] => 1.2 Angstrom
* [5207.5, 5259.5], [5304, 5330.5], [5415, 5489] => 2.2 Angstrom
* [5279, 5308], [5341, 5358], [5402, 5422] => -0.9 Angstrom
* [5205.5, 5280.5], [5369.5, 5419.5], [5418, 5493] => 2.7 Angstrom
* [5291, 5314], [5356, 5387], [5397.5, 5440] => -0.6 Angstrom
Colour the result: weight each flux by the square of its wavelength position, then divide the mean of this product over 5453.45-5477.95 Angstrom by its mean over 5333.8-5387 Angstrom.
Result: 1.09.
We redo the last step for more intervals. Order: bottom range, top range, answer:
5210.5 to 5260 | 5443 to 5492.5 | 1.14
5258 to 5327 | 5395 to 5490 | 1.11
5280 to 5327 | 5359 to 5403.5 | 1.07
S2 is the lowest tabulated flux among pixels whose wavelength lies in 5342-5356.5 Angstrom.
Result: 5.085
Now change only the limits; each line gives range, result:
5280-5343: 4.165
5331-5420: 4.469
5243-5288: 4.505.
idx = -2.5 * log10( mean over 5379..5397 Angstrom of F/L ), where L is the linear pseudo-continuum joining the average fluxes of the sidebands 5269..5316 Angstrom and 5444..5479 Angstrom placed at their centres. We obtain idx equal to 0.08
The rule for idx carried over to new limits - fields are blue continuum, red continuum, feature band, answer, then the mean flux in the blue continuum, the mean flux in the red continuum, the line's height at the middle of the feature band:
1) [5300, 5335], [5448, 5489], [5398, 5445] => 0.019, 5.29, 5.96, 5.75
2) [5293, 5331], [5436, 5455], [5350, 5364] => -0.123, 5.31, 5.41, 5.34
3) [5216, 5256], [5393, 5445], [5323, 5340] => 0.052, 5.69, 5.63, 5.66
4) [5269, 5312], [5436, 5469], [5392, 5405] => 0.011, 5.38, 5.6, 5.53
